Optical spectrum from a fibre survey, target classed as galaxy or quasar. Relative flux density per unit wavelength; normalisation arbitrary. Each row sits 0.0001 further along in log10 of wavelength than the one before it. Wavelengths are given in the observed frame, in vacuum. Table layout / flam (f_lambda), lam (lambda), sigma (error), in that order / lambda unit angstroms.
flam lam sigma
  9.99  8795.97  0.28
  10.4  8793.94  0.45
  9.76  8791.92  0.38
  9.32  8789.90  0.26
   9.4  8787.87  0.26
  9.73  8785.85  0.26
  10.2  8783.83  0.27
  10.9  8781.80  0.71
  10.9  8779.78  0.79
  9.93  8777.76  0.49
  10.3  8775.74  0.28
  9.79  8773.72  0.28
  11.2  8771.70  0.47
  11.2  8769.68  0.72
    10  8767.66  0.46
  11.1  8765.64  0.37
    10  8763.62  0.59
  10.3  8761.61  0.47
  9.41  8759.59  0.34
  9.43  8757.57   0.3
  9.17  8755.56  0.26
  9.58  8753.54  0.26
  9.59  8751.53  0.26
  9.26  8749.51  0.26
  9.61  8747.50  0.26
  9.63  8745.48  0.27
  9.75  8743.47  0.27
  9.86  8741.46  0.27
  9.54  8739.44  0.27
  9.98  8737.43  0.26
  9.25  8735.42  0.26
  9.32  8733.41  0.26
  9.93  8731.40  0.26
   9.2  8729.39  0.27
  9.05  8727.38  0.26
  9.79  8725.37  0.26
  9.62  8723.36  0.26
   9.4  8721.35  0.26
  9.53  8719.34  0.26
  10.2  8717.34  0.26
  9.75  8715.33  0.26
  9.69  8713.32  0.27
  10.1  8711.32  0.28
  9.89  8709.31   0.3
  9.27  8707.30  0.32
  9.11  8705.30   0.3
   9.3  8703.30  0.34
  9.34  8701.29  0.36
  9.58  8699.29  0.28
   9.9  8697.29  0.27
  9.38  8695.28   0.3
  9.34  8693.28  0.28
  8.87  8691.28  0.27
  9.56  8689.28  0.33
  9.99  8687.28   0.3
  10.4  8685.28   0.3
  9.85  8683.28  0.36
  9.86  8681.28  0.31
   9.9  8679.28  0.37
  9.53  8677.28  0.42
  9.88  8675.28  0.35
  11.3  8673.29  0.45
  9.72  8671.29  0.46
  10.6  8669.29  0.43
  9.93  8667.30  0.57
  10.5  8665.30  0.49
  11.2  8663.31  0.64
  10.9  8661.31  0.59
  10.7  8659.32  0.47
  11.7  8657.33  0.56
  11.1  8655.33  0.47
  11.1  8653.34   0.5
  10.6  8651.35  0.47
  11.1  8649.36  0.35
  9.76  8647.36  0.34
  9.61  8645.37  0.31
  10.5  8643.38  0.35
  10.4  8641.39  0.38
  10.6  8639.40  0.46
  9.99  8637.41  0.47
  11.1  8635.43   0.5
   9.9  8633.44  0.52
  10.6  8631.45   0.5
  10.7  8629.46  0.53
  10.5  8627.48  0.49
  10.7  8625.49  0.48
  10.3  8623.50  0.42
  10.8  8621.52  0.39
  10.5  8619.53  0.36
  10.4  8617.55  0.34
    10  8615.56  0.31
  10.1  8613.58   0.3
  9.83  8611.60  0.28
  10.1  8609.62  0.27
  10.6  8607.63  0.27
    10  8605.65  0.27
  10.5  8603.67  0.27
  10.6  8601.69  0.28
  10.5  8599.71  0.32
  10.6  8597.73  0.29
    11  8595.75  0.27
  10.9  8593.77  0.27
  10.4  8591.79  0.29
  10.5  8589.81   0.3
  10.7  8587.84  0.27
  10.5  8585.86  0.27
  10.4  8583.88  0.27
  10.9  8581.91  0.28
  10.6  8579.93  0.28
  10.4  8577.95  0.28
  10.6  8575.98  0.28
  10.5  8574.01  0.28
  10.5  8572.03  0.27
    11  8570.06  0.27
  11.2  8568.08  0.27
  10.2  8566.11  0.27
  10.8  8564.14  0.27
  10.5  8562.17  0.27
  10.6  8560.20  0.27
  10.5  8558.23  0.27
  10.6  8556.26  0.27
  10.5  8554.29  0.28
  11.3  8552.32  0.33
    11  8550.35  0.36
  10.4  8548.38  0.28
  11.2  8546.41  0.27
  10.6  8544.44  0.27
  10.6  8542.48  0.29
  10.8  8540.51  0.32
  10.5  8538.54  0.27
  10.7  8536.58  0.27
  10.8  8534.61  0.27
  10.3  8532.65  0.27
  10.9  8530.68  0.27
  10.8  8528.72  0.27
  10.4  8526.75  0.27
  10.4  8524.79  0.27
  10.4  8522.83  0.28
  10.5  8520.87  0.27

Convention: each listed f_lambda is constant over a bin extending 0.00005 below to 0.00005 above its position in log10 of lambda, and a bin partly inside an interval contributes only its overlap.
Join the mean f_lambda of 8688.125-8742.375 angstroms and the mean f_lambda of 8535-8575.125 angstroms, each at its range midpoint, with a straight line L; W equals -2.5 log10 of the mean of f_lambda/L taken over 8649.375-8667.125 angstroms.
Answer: -0.10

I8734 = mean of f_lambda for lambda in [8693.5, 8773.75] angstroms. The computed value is 9.72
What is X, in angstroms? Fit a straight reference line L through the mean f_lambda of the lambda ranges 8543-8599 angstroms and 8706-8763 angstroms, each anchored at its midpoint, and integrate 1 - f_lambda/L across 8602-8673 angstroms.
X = -1.7 angstroms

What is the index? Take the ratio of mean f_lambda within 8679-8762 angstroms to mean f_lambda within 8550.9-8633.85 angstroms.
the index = 0.91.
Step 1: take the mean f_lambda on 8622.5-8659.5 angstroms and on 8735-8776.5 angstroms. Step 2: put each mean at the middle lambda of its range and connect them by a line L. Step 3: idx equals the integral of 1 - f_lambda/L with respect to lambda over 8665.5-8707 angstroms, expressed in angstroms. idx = 2.18 angstroms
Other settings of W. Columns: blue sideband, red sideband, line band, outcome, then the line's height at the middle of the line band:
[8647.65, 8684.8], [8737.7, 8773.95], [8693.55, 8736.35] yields 0.07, 10.2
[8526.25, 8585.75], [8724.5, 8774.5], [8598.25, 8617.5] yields 0.02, 10.4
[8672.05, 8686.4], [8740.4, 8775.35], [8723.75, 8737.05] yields 0.06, 9.99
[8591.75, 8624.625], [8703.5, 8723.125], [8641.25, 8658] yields -0.06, 10.1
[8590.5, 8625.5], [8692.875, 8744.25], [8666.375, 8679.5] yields -0.02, 9.93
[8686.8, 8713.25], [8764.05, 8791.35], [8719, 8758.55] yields 0.04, 9.9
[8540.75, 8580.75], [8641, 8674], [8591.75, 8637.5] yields 0.02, 10.7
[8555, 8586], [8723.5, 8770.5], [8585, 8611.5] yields 0.00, 10.5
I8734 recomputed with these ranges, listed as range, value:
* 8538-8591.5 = 10.7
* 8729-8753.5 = 9.59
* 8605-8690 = 10.4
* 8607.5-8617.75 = 10.1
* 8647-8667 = 10.9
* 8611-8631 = 10.4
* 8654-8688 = 10.4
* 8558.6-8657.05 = 10.5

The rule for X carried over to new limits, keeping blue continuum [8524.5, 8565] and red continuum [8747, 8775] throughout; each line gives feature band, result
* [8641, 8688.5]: -0.56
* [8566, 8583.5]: -0.14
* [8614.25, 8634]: -0.04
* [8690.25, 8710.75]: 1.54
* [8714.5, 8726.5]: 0.48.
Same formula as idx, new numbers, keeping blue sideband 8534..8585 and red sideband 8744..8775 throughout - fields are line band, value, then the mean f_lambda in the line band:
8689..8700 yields 0.8 angstroms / 9.43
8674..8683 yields 0.4 angstroms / 9.85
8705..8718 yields 0.5 angstroms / 9.73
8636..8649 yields 0.2 angstroms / 10.2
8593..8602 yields -0.2 angstroms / 10.7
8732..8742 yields 0.4 angstroms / 9.59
